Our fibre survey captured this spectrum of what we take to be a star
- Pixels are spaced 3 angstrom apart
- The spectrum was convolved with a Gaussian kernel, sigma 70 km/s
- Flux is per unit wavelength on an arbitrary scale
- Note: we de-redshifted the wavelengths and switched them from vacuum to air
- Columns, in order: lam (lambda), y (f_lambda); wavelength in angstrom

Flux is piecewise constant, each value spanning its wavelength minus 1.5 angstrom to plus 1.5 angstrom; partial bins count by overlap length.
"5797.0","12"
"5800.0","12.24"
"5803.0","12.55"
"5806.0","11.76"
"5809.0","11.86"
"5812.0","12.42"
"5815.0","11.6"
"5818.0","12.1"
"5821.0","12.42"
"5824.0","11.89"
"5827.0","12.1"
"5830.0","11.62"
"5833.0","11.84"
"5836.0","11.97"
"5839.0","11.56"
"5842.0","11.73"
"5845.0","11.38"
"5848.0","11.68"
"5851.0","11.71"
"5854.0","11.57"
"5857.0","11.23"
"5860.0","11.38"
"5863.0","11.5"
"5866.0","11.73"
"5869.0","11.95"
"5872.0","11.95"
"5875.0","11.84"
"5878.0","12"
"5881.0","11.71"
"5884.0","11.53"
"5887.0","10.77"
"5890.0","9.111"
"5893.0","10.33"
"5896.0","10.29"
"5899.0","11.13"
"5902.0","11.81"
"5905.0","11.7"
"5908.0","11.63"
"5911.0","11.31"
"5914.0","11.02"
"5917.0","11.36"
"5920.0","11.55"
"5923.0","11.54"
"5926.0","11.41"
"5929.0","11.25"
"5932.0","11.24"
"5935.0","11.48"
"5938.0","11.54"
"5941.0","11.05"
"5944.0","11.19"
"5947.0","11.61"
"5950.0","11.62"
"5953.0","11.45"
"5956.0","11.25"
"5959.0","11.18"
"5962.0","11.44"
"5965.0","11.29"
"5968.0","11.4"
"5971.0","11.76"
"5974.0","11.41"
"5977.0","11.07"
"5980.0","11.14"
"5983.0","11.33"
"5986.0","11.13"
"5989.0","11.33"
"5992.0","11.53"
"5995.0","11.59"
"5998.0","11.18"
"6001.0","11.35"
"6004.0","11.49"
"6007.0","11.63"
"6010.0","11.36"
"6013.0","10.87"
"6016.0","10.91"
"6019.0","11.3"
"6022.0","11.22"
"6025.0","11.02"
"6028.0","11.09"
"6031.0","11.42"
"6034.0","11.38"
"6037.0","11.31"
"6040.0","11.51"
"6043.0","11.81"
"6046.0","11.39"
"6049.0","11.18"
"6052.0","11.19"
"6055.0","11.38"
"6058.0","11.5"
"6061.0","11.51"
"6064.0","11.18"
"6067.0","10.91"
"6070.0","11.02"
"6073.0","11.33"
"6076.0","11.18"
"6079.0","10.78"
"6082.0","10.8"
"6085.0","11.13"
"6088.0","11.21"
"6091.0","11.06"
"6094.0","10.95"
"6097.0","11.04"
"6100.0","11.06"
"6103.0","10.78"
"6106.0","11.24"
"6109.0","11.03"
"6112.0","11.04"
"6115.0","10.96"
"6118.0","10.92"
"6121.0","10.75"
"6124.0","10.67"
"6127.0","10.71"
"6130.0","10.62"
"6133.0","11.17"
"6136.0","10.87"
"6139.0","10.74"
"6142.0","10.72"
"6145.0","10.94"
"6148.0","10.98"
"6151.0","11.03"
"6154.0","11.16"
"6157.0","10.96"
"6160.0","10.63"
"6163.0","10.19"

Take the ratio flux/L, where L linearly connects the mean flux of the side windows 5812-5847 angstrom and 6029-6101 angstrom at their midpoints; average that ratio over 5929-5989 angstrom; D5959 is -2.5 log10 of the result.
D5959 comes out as 0.02 mag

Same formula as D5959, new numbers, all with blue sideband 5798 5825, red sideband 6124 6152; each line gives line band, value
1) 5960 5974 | 0.00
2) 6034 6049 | -0.02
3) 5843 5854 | 0.03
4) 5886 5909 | 0.09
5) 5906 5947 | 0.03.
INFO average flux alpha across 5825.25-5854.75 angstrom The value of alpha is 11.7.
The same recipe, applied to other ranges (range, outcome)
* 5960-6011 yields 11.4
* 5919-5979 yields 11.4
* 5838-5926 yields 11.4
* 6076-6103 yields 11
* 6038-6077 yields 11.3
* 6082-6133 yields 11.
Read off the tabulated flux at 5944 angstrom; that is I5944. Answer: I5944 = 11.19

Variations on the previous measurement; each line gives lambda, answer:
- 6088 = 11.21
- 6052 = 11.19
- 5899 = 11.13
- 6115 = 10.96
